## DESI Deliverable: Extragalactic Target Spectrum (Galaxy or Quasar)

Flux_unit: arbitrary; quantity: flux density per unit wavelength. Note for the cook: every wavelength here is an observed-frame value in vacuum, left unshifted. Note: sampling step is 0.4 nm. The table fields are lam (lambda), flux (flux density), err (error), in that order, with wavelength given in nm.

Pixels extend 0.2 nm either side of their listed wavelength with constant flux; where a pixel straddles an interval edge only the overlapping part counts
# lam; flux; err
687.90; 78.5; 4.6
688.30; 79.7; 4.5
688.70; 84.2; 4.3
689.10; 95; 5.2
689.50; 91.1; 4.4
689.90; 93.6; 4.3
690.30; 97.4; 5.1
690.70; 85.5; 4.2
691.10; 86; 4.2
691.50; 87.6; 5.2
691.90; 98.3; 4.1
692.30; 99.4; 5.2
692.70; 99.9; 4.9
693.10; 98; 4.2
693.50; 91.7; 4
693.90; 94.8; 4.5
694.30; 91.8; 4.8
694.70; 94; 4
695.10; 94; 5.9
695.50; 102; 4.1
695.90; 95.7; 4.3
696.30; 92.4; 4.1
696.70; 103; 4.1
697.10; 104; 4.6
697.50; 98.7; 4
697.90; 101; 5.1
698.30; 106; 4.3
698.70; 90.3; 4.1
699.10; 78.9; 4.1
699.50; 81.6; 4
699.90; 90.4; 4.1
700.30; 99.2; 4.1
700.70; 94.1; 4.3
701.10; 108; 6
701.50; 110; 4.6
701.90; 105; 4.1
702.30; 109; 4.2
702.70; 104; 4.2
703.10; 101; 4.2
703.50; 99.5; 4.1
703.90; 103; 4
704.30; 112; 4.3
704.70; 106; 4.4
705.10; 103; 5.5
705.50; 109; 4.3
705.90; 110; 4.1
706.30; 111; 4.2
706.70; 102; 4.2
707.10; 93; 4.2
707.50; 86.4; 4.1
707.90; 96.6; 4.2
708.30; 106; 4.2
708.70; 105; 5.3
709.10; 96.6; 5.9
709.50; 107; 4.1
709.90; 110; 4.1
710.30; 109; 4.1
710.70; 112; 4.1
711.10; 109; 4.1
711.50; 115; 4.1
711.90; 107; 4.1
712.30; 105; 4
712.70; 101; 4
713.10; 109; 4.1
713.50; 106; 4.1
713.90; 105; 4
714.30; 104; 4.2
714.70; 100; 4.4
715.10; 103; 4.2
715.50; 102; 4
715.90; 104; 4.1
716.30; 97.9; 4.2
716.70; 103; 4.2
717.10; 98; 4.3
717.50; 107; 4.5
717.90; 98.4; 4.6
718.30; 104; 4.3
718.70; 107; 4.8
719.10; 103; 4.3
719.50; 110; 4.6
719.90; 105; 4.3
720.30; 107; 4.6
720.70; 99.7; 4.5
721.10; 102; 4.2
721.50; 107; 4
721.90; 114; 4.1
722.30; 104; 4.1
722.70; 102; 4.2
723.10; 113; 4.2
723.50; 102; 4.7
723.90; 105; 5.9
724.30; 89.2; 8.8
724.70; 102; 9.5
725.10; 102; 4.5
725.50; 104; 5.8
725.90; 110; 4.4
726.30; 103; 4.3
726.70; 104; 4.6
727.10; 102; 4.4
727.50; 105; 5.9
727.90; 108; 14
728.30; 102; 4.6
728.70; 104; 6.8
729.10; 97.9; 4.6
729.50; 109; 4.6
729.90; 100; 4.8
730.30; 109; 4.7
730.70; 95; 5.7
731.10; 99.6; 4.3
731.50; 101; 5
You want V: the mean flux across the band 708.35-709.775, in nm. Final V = 104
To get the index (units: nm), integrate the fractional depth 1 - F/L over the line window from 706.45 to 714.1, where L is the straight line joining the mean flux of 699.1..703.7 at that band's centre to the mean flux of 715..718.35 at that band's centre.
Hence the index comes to -0.27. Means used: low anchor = 99.2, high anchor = 102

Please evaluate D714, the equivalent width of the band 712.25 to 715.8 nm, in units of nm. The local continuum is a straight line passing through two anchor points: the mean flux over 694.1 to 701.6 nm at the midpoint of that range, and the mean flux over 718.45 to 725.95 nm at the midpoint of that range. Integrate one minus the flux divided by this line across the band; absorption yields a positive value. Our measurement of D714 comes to -0.07 nm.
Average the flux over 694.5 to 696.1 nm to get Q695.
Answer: 96.4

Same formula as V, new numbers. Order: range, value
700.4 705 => 105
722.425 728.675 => 104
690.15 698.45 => 96.2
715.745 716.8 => 101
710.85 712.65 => 108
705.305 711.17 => 104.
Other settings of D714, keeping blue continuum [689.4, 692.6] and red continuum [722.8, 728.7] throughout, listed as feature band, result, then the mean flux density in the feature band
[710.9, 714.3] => -0.26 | 107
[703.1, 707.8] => -0.28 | 103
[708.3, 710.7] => -0.19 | 106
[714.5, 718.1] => -0.03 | 101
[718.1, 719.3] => -0.04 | 105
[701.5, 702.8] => -0.14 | 107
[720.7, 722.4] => -0.06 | 106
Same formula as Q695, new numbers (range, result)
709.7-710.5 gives 109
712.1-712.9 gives 103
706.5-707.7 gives 93.8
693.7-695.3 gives 93.6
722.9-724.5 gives 102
